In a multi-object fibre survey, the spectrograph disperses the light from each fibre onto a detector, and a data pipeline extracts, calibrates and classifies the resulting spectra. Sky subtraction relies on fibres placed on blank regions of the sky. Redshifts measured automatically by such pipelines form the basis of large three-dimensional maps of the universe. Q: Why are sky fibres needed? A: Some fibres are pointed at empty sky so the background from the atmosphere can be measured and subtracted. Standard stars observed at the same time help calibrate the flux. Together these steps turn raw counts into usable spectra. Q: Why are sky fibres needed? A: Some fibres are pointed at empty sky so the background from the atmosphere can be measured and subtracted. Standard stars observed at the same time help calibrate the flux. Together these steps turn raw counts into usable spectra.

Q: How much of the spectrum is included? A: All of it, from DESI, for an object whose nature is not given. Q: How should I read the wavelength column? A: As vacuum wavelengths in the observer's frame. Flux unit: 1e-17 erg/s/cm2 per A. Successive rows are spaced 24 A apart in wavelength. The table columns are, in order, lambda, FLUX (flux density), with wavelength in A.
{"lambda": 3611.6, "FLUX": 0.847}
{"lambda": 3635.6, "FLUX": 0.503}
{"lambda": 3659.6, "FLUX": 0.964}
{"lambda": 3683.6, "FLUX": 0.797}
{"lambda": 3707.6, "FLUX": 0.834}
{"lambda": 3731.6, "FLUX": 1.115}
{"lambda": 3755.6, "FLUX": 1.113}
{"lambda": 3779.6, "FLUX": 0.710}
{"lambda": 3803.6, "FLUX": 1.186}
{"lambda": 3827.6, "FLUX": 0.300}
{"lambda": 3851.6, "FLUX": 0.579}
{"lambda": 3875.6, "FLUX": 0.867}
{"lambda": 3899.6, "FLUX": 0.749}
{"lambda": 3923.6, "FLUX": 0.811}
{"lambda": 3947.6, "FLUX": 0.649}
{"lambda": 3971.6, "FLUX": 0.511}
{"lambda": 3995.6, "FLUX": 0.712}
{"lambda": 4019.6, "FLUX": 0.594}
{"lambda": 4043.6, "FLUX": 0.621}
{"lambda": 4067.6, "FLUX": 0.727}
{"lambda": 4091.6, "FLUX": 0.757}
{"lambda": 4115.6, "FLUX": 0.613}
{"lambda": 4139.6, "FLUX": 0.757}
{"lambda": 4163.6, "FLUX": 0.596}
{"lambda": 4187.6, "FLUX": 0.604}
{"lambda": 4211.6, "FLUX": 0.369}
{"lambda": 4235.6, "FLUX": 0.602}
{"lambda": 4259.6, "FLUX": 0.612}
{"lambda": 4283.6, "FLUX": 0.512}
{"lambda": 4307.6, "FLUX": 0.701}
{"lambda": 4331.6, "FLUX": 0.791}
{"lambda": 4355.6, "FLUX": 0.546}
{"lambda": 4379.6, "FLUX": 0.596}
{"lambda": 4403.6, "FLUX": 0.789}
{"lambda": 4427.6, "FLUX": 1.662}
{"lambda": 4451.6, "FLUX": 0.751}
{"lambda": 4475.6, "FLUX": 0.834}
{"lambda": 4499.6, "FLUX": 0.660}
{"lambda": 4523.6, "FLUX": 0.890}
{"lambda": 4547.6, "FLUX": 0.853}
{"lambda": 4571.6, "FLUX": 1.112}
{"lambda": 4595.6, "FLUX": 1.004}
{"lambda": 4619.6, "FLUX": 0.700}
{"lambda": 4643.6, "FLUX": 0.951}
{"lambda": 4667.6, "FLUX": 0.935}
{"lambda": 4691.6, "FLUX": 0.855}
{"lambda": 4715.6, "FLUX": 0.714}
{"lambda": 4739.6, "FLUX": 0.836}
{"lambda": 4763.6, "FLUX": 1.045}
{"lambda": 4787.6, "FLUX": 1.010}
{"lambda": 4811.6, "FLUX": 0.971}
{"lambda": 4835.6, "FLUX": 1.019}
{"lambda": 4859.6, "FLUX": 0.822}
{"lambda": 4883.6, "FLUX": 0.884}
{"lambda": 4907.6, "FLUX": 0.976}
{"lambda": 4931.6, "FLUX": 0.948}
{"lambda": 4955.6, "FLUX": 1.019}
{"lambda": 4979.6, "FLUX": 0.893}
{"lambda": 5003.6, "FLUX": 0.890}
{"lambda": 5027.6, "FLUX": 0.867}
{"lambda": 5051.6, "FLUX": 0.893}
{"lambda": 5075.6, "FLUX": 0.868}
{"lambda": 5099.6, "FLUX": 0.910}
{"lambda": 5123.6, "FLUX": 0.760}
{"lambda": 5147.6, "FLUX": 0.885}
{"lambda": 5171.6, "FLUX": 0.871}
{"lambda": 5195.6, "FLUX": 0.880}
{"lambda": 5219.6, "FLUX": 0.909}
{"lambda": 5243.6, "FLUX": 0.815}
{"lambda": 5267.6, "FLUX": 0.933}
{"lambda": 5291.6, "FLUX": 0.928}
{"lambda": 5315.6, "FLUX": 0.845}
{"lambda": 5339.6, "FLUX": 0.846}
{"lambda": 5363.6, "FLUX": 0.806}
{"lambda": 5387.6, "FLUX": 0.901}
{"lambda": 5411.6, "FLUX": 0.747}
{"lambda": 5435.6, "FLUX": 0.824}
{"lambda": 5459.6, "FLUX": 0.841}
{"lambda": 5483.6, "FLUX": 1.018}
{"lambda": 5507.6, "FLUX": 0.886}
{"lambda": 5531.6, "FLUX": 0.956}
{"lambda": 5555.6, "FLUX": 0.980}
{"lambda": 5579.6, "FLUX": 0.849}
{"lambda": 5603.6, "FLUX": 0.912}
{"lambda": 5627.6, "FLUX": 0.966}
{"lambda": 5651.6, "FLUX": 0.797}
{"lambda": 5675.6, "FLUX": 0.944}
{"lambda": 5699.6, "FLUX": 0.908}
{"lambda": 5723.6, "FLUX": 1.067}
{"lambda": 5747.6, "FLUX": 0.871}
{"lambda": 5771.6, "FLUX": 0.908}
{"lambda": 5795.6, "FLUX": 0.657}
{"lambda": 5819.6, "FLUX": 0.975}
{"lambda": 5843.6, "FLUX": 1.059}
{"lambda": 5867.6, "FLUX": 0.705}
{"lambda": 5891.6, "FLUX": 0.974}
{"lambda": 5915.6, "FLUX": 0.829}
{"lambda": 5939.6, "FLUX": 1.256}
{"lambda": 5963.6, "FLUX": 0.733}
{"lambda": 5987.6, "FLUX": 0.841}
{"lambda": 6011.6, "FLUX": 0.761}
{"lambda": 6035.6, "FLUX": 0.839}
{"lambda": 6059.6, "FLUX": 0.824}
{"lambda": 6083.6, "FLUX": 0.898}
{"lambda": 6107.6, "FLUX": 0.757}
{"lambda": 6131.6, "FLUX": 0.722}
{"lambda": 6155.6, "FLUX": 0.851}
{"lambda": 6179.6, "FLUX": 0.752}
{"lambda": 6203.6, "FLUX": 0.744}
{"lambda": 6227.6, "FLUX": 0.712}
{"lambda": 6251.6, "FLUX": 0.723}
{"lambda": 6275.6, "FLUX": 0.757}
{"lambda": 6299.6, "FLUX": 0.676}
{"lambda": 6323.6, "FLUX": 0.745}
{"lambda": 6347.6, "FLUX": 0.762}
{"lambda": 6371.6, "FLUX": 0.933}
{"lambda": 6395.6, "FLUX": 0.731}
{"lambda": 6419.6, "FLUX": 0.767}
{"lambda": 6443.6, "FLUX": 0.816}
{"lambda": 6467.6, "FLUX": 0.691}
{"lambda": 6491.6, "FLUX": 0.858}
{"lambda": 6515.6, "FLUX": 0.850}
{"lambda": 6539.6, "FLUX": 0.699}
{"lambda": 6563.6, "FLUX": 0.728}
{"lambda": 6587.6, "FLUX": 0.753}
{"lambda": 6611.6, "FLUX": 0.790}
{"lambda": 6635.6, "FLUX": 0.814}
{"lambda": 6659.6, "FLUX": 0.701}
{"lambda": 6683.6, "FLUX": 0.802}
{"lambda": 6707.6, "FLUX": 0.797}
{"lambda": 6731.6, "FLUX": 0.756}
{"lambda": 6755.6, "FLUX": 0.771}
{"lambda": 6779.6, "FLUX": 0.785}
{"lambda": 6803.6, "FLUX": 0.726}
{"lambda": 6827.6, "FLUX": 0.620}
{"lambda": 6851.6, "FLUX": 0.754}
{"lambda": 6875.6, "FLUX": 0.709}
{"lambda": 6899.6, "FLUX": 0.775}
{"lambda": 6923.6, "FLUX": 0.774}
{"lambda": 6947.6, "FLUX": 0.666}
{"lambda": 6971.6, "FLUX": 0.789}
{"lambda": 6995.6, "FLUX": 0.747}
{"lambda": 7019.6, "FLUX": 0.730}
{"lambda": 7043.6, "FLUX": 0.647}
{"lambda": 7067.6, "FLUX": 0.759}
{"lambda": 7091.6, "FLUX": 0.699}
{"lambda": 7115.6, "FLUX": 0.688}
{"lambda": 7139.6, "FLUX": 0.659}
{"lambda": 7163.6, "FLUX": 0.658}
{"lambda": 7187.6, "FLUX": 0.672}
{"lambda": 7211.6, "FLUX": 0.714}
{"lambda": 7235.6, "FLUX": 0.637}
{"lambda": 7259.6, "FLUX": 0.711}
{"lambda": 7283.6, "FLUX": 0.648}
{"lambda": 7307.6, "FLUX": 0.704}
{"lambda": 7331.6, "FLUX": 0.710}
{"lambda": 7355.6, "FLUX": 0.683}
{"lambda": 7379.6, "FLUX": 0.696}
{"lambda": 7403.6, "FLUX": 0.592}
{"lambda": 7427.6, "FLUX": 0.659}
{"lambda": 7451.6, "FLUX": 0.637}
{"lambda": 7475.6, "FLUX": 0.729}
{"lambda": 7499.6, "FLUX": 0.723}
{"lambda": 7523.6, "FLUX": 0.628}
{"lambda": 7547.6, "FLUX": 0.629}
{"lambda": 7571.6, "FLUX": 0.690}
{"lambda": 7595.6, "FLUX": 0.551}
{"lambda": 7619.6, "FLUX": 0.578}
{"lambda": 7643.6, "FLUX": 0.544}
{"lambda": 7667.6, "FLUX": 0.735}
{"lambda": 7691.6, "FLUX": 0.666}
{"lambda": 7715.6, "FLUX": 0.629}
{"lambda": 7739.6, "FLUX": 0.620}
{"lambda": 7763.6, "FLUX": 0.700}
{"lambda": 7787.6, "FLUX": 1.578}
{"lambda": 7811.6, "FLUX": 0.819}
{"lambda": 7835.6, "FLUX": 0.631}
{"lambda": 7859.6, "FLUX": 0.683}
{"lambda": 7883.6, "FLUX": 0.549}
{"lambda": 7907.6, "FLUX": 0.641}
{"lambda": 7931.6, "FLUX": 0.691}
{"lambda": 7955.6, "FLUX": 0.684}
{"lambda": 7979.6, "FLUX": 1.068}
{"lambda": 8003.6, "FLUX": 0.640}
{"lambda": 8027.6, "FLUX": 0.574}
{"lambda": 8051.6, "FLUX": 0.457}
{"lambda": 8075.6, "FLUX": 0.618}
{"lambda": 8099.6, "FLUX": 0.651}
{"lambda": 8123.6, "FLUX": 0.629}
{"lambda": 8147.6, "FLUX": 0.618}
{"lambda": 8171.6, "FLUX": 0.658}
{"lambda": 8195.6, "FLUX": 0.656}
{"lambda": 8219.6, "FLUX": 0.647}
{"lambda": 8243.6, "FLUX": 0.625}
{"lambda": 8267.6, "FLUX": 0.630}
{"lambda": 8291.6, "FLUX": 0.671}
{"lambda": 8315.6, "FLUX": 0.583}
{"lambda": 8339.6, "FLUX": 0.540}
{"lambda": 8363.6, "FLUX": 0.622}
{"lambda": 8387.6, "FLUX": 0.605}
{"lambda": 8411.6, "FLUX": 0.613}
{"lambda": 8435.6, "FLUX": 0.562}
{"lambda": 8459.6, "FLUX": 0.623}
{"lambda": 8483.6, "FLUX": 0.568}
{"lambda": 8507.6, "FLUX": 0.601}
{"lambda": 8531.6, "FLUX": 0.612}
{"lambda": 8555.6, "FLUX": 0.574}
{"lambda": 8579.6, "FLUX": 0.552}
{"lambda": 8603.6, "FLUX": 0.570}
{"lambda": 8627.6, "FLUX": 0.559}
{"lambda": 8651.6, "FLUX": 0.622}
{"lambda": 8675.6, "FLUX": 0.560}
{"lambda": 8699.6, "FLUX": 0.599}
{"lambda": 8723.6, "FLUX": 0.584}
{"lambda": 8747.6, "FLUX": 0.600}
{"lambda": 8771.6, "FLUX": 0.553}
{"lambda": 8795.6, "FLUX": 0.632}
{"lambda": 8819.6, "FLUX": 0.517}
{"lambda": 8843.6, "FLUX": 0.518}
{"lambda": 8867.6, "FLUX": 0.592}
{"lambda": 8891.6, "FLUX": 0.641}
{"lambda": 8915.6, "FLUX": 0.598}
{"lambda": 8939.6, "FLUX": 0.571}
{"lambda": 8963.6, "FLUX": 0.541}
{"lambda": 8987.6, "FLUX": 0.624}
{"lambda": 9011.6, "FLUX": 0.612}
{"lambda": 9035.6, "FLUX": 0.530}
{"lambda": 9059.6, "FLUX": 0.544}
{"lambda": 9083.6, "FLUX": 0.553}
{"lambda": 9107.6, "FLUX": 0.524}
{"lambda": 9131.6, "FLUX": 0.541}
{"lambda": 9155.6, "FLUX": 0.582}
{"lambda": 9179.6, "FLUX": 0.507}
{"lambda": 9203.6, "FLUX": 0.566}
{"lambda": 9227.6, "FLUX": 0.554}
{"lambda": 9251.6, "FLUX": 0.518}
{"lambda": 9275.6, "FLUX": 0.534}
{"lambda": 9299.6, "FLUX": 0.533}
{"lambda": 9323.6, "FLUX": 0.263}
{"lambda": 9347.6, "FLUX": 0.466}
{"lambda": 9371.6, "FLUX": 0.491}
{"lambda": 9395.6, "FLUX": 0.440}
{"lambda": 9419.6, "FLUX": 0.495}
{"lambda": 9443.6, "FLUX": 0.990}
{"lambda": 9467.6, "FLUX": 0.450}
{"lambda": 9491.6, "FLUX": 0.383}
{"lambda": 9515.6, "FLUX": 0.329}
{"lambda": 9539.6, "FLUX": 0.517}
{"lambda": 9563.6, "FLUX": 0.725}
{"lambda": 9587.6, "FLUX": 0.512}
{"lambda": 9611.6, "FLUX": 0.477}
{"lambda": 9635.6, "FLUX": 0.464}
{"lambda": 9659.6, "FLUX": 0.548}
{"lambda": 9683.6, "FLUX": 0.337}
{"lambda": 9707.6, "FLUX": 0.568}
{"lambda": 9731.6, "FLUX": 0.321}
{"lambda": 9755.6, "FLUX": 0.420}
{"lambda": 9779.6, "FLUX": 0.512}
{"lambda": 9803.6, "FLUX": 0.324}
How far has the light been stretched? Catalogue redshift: 0.19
